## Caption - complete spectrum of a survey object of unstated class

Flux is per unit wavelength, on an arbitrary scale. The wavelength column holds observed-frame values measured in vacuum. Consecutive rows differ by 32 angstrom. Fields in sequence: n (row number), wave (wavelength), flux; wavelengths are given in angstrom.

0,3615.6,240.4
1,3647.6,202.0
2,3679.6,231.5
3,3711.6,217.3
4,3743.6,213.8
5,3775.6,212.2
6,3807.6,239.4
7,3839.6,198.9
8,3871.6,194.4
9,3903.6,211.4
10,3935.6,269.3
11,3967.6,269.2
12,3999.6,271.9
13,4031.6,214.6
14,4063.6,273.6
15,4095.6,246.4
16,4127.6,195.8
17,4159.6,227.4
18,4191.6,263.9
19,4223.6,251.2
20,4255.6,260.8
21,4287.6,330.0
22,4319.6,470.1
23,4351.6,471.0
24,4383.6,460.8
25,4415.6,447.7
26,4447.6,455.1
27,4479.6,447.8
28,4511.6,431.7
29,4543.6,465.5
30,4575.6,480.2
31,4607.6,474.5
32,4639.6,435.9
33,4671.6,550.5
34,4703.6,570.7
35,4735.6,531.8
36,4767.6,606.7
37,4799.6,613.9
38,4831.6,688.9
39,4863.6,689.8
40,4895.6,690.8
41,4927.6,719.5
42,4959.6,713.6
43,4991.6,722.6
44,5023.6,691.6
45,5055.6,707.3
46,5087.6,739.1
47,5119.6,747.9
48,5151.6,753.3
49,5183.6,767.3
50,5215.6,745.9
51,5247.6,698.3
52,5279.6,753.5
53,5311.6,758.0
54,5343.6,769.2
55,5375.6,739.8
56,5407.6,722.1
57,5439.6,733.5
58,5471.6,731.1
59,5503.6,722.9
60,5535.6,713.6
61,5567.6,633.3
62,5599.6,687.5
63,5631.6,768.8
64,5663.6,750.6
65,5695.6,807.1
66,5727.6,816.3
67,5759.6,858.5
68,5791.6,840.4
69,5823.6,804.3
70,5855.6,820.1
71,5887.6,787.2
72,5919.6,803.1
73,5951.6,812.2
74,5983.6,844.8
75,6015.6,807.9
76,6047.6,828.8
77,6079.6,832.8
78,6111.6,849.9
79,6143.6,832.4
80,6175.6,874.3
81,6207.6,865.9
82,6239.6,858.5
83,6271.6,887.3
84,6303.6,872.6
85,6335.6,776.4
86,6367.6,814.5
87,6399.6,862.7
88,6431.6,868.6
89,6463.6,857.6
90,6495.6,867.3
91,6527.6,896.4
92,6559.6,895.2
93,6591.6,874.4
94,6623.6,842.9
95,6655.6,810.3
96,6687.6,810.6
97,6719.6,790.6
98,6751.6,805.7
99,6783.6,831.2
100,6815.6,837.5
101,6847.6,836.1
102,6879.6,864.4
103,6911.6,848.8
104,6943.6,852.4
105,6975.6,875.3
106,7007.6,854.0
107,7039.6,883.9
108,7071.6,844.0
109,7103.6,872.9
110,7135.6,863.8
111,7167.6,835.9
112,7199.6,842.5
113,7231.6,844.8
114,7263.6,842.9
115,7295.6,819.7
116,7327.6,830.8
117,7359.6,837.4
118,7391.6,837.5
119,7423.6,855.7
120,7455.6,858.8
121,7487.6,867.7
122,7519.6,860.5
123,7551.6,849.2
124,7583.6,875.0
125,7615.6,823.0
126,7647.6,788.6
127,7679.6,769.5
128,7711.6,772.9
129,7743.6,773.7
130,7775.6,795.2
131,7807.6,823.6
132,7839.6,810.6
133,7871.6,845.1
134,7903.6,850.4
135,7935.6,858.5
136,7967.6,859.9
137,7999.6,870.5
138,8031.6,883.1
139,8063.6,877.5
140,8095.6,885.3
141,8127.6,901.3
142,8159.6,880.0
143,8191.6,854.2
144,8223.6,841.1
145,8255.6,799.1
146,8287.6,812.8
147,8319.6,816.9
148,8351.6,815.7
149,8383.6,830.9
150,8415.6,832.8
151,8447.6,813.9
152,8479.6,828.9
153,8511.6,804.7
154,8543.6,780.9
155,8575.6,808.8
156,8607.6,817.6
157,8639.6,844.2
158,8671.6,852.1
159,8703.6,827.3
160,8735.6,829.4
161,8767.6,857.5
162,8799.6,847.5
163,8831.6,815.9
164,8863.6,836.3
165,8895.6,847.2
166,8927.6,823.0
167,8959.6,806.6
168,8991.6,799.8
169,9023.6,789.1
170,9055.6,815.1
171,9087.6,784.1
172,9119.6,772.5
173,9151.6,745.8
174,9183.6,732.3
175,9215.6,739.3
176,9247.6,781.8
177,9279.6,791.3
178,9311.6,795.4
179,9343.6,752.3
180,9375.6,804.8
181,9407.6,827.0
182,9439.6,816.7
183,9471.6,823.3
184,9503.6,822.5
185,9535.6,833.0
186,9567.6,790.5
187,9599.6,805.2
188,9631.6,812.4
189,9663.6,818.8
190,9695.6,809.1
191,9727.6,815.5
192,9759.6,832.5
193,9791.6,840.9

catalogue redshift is 0.08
